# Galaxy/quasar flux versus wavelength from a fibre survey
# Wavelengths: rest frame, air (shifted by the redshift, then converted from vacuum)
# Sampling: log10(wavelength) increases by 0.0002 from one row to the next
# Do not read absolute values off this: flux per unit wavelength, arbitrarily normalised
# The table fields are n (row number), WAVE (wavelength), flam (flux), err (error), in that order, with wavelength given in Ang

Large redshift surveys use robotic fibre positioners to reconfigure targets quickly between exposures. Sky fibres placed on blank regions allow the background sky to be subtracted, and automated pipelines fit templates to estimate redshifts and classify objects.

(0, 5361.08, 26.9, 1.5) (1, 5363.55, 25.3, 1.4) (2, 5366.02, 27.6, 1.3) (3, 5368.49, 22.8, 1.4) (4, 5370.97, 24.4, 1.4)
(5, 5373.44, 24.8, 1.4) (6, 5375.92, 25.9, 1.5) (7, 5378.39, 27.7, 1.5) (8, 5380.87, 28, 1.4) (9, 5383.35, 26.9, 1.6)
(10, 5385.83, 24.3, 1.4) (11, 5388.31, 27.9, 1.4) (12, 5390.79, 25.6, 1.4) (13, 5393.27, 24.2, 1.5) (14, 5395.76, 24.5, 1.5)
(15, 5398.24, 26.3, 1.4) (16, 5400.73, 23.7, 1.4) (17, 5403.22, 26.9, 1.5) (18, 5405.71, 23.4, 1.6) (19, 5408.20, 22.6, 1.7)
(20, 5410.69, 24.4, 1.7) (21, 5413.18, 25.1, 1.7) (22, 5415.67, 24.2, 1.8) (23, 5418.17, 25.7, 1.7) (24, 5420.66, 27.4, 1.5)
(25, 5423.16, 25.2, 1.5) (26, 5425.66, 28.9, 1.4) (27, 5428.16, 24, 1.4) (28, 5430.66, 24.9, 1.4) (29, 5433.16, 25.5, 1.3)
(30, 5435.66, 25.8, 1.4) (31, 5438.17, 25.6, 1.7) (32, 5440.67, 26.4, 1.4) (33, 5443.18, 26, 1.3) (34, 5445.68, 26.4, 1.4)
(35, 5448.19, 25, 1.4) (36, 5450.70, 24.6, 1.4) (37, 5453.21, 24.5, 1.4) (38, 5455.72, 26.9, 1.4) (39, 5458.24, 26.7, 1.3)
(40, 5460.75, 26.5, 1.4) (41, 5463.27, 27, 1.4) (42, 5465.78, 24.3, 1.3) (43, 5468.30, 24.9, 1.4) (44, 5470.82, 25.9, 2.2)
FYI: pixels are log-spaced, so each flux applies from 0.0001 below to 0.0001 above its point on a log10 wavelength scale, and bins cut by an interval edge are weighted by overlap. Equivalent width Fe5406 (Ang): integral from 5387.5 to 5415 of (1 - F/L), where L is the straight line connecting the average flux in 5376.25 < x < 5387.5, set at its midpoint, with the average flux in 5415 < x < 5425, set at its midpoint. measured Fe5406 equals 1.46 Ang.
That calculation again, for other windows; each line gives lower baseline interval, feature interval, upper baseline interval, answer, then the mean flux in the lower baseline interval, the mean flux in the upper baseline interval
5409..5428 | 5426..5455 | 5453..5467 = 0.5 Ang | 25.7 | 26.1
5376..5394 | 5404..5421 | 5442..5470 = 1.0 Ang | 26.4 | 25.7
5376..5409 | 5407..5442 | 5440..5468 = 0.4 Ang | 25.6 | 25.8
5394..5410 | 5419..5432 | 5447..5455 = -0.7 Ang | 24.5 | 24.9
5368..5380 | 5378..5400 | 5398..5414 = -1.0 Ang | 25.3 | 24.5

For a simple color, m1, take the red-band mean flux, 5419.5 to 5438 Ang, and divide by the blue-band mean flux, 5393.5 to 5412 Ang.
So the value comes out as 1.1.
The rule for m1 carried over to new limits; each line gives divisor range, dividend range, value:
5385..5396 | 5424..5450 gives 1.02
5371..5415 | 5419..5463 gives 1.02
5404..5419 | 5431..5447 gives 1.07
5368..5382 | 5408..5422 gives 0.98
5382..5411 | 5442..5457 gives 1.02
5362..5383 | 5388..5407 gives 0.97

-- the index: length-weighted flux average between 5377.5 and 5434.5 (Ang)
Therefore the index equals 25.5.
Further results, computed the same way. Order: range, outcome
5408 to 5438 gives 25.4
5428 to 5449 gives 25.6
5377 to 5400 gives 26.1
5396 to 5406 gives 25.2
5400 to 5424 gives 24.9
